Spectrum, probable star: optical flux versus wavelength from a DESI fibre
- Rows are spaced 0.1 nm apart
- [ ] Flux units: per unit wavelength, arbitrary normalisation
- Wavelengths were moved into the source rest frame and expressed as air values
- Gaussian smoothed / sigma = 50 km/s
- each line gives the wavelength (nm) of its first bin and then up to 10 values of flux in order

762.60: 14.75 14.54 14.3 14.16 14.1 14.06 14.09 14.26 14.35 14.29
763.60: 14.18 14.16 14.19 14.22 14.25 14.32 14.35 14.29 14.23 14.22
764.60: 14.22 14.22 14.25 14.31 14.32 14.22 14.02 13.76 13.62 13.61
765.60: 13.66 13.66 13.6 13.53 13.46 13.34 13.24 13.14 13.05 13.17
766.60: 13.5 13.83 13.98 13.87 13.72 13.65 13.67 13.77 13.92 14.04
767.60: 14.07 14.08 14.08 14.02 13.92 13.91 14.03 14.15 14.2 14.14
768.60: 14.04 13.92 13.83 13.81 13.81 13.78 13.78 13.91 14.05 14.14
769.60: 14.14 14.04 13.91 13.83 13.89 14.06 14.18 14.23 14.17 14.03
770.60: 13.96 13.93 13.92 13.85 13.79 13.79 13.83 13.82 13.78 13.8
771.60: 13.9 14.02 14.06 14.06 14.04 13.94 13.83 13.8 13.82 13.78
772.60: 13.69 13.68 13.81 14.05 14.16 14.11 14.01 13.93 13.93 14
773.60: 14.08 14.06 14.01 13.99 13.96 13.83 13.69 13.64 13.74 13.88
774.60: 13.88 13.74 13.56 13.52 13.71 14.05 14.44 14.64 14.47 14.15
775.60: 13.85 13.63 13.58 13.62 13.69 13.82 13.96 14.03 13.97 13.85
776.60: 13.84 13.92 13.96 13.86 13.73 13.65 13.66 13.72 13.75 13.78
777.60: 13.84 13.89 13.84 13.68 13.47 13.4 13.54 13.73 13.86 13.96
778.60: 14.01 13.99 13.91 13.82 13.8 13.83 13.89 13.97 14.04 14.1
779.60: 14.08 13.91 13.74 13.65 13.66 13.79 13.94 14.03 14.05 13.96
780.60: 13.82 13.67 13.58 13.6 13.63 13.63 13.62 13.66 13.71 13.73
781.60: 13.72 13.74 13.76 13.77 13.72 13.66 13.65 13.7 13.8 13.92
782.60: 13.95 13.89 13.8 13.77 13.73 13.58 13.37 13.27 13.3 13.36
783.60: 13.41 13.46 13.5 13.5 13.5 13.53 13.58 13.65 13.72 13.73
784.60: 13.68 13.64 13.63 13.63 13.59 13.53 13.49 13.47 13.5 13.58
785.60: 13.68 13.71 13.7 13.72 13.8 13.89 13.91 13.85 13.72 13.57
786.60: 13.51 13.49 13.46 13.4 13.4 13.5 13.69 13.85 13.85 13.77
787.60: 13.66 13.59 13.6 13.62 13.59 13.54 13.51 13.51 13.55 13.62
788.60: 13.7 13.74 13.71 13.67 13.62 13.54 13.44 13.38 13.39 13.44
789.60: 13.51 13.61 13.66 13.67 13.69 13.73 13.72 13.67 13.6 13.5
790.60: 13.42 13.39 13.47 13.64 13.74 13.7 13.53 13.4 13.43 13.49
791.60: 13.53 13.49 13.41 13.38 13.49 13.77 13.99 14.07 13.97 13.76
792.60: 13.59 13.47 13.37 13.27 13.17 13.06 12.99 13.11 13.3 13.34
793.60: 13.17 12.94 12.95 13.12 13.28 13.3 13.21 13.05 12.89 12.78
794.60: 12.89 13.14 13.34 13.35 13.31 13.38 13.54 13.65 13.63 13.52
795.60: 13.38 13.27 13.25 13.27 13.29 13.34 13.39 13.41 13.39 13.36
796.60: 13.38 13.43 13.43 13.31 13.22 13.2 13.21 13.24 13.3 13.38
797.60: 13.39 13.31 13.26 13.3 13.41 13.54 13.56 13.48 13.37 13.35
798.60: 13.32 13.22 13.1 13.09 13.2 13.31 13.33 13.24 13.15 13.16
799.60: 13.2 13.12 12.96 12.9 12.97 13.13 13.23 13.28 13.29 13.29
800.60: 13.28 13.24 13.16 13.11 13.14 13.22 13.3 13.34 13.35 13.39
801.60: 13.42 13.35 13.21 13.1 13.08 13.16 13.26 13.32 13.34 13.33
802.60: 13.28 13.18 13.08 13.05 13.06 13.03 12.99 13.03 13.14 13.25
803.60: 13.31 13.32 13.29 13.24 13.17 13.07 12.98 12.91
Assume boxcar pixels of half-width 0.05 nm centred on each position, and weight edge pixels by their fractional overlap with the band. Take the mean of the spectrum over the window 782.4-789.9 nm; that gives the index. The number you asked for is 13.6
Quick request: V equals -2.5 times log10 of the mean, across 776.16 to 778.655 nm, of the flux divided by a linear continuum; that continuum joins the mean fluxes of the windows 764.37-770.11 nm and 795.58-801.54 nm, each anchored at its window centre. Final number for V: -0.01 mag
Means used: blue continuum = 13.9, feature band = 13.8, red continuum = 13.3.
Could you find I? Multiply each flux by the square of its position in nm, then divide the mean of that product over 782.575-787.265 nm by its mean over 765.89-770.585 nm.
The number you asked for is 1.02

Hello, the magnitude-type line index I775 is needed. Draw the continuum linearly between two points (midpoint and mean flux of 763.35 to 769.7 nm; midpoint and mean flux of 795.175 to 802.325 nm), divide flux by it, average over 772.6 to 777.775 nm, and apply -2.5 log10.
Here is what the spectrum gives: -0.010 mag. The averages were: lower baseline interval 13.9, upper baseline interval 13.3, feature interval 13.9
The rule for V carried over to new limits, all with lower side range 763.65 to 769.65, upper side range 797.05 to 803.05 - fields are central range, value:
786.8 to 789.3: -0.010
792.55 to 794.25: 0.013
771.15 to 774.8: -0.009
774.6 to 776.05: -0.013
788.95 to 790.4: -0.010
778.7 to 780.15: -0.018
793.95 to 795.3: 0.012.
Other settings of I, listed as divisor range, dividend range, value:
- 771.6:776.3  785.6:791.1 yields 1.02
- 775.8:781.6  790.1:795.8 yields 1.01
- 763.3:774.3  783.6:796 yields 1.02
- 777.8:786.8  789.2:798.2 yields 1.01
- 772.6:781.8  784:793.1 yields 1.01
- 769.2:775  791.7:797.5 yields 1.02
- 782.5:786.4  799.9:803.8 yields 1.01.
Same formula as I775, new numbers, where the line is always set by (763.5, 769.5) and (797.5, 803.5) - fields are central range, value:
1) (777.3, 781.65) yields -0.01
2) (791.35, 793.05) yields -0.01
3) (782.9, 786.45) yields 0.00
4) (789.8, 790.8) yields -0.01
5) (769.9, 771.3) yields -0.01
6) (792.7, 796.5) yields 0.01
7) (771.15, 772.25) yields -0.01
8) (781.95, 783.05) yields -0.02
